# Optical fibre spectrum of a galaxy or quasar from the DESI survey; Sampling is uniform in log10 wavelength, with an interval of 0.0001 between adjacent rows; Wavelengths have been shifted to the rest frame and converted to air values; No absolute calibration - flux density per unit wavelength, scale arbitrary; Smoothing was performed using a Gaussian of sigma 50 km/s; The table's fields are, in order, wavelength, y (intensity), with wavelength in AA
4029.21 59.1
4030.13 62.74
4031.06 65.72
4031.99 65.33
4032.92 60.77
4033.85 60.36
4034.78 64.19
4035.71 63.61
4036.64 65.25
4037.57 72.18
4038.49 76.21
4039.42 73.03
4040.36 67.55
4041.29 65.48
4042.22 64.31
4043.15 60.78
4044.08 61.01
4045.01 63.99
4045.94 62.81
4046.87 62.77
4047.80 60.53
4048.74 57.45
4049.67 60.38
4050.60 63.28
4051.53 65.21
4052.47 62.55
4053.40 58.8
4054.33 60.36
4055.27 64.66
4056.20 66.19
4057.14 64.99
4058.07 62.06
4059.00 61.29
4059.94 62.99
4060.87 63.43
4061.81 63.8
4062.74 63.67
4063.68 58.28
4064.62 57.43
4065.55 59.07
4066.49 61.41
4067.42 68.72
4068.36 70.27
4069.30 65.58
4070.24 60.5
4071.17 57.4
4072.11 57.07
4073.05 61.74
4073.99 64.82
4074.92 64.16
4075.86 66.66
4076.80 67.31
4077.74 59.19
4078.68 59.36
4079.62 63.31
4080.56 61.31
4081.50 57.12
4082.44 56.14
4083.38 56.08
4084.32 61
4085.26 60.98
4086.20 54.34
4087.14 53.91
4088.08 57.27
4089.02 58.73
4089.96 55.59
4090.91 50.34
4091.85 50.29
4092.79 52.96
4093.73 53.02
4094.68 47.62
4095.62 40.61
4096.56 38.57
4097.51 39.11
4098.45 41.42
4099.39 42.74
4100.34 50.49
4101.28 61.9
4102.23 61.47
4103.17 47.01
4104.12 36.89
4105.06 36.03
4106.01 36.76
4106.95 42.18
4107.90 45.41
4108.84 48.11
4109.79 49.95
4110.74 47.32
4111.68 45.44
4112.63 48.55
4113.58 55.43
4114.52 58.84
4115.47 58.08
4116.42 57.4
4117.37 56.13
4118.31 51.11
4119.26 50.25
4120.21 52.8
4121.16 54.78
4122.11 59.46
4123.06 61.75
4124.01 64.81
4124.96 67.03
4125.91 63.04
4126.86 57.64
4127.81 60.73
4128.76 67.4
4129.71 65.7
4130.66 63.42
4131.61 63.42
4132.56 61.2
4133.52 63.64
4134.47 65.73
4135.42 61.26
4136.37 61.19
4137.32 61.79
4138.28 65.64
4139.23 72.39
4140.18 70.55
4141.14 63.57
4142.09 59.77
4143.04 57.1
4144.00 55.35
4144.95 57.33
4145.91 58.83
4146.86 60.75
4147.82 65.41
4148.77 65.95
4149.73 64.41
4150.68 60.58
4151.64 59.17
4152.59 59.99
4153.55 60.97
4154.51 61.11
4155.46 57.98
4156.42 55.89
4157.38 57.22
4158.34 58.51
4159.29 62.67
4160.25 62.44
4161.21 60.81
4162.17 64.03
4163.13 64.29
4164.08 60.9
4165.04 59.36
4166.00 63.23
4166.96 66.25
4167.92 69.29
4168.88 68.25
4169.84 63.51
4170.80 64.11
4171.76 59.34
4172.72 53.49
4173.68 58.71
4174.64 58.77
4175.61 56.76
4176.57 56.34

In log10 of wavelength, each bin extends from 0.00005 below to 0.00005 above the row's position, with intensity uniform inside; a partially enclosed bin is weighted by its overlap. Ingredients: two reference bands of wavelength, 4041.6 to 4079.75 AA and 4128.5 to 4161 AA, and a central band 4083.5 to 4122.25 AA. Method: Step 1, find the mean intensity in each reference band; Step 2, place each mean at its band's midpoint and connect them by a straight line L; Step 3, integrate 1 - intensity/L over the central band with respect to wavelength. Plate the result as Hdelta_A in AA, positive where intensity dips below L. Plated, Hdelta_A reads 7.3 AA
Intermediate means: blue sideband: 62.4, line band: 50.5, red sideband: 62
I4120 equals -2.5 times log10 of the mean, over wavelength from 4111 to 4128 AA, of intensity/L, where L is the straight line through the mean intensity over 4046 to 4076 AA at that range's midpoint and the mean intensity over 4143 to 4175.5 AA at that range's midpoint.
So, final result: 0.09 mag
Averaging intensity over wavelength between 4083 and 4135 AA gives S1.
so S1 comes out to 53.7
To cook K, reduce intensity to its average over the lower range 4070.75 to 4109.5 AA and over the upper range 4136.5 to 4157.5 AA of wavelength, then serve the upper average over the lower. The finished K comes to 1.16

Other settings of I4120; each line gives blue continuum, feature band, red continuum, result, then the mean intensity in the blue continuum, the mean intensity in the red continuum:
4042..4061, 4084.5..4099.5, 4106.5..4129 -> 0.15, 62.4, 55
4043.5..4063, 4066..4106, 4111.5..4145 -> 0.12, 62.5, 60.2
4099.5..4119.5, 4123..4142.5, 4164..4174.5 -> -0.17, 49.6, 62.3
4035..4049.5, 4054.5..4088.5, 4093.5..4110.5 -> -0.11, 65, 45.4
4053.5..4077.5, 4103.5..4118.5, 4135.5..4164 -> 0.27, 62.9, 61.6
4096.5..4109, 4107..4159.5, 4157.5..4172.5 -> -0.11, 45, 62.8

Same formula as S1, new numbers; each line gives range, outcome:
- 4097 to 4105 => 47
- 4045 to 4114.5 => 56.4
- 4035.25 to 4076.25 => 63.5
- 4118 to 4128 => 58.5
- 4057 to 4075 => 62.4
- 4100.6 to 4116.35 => 49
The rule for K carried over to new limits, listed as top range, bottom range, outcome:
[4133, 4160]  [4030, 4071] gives 0.97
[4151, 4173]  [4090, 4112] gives 1.32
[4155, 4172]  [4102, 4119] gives 1.27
